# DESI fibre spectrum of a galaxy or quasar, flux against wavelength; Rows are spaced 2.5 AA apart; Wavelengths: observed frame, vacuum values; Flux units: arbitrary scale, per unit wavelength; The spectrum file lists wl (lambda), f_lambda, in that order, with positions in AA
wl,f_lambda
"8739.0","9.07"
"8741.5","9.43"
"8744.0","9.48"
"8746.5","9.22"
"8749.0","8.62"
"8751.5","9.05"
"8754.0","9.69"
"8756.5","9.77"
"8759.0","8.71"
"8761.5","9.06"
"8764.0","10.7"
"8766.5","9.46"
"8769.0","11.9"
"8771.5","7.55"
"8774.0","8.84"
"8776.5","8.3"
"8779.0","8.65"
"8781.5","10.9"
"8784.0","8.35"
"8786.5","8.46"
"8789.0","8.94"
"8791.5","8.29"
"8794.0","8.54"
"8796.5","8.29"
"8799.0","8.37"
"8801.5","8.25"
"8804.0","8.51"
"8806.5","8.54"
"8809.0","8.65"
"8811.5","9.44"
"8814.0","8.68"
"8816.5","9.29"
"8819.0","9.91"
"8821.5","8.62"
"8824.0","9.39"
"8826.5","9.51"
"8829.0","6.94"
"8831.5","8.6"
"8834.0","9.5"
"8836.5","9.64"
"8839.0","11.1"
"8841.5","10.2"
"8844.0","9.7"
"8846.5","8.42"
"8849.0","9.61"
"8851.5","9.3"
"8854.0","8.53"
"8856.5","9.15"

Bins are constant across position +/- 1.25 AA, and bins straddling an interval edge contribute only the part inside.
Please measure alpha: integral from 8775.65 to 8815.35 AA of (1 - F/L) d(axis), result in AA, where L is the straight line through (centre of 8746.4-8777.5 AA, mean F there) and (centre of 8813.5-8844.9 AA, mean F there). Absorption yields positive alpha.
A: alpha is 2.6 AA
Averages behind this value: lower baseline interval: 9.31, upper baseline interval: 9.32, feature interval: 8.7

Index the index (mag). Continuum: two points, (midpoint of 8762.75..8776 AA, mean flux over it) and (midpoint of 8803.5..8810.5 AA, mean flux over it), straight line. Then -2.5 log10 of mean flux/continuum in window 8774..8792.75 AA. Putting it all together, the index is 0.048 mag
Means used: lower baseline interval 9.61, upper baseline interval 8.6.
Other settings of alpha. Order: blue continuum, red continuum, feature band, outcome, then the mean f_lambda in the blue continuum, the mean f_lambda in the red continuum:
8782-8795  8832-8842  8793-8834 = 2.60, 8.65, 9.99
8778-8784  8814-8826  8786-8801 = 1.54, 9.53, 9.25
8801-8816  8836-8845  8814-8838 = 1.22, 8.73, 10.2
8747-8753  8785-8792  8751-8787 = -2.30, 8.92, 8.58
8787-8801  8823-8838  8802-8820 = -0.53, 8.47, 8.96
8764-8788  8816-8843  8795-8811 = 1.39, 9.23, 9.34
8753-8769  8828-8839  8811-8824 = -0.06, 9.75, 8.99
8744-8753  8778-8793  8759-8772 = -1.10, 9.06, 8.93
